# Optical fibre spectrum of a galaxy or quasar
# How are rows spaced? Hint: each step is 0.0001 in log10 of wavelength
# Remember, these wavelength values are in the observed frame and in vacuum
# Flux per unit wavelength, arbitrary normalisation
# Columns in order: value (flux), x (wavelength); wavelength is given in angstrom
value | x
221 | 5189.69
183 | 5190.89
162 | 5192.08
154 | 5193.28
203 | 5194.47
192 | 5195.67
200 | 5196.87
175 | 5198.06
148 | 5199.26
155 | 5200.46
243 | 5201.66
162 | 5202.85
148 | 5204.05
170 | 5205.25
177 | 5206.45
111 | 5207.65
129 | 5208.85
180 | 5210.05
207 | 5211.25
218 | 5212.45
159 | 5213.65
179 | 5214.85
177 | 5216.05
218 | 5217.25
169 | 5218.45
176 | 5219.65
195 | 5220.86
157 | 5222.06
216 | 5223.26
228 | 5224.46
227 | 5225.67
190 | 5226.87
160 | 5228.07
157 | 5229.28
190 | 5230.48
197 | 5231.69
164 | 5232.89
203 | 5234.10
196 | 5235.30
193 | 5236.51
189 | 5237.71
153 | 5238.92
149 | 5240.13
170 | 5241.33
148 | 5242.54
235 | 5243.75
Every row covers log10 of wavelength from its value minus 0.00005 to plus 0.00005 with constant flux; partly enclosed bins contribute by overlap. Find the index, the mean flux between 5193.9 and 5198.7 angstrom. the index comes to 192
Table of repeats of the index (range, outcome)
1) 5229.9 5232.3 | 193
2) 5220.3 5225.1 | 199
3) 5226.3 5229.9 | 169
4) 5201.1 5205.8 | 181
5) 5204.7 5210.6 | 153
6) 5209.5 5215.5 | 189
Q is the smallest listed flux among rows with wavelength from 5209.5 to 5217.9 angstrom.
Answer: 159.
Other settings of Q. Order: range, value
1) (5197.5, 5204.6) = 148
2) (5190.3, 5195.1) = 154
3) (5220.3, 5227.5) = 157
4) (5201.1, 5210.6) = 111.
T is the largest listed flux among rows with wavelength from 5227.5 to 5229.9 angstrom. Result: 160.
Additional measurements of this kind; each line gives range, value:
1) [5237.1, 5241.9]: 189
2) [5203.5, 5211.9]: 207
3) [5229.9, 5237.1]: 203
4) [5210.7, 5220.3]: 218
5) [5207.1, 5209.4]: 129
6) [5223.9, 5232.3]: 228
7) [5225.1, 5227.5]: 227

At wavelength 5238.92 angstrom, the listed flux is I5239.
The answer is 153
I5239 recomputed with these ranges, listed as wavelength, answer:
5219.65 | 176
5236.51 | 193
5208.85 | 129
